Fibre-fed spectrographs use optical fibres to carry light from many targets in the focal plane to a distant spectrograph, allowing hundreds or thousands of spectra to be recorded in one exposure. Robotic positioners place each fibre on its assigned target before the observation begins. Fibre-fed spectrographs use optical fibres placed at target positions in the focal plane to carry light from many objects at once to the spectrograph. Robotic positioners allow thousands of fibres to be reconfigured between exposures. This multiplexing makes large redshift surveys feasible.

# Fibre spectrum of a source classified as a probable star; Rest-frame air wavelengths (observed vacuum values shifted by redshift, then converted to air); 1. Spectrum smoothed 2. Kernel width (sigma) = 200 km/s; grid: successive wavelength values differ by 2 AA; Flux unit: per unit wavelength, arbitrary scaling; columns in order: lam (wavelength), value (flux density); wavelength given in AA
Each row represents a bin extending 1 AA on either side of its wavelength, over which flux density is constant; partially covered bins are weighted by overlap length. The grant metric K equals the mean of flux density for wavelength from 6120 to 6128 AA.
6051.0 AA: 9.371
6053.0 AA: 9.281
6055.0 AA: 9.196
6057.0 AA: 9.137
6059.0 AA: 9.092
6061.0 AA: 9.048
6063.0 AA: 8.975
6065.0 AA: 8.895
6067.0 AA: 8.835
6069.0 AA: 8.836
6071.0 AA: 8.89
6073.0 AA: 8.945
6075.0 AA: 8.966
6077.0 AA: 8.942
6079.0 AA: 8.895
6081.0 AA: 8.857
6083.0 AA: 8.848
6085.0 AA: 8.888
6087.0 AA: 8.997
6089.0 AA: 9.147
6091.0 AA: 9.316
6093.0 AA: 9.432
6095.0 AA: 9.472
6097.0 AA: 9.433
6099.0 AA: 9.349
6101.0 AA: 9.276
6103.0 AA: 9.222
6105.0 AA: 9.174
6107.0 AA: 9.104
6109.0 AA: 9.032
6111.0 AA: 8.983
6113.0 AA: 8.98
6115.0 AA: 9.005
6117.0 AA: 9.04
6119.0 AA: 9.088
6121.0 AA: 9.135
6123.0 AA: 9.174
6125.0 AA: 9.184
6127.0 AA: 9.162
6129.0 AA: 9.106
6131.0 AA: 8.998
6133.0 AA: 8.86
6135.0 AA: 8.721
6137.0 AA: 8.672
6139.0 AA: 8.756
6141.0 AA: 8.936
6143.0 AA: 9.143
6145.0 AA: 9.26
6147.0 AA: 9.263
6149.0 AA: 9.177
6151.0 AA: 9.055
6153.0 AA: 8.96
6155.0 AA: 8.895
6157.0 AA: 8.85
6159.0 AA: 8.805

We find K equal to 9.16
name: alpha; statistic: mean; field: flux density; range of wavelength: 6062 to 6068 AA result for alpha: 8.9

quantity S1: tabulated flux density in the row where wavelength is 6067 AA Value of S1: 8.835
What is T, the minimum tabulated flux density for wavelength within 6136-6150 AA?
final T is 8.672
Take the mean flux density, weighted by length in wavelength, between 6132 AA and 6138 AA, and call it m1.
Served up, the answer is 8.75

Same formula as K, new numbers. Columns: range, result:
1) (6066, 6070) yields 8.84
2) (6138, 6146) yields 9.02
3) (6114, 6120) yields 9.04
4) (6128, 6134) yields 8.99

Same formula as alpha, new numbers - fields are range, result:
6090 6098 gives 9.41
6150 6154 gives 9.01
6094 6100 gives 9.42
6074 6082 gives 8.91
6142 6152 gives 9.18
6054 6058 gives 9.17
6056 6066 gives 9.03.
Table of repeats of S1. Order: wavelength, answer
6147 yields 9.263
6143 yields 9.143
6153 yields 8.96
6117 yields 9.04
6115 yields 9.005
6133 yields 8.86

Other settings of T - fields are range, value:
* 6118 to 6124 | 9.088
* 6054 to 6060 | 9.092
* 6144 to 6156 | 8.895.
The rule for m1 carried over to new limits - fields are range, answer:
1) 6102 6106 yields 9.2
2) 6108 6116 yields 9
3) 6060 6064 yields 9.01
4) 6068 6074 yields 8.89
